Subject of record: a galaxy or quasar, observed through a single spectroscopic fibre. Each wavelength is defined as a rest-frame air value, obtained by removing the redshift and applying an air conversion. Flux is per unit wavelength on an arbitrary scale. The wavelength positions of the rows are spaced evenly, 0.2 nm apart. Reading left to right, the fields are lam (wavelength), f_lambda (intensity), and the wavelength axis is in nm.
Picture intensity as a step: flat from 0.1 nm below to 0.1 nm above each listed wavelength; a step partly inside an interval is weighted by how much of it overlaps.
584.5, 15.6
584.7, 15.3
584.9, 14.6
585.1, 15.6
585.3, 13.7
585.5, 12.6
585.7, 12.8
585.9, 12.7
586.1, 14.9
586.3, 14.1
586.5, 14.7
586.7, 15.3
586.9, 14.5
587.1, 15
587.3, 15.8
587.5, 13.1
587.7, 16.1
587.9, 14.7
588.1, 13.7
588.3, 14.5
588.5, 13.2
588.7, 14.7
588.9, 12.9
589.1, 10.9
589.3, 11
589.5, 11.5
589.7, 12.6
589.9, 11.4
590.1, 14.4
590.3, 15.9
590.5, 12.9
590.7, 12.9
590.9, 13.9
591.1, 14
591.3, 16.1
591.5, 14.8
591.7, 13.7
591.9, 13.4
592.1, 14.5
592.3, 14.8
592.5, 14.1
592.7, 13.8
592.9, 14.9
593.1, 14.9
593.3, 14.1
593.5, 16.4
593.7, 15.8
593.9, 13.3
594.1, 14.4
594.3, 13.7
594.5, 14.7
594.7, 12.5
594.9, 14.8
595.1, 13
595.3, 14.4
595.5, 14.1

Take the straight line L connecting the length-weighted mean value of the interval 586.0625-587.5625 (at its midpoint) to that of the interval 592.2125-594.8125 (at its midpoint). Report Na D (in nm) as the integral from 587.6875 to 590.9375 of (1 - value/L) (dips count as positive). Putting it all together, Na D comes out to 0.29 nm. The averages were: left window 14.7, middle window 13.3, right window 14.4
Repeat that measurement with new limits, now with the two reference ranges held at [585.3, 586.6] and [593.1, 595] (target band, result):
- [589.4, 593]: 0.07 nm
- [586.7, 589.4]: -0.01 nm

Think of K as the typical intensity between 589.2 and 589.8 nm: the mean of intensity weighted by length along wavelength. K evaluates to 11.7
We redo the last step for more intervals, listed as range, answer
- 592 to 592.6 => 14.5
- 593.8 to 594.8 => 13.7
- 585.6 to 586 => 12.8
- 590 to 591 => 14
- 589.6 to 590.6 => 13.4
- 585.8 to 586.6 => 14.1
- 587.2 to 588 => 14.9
